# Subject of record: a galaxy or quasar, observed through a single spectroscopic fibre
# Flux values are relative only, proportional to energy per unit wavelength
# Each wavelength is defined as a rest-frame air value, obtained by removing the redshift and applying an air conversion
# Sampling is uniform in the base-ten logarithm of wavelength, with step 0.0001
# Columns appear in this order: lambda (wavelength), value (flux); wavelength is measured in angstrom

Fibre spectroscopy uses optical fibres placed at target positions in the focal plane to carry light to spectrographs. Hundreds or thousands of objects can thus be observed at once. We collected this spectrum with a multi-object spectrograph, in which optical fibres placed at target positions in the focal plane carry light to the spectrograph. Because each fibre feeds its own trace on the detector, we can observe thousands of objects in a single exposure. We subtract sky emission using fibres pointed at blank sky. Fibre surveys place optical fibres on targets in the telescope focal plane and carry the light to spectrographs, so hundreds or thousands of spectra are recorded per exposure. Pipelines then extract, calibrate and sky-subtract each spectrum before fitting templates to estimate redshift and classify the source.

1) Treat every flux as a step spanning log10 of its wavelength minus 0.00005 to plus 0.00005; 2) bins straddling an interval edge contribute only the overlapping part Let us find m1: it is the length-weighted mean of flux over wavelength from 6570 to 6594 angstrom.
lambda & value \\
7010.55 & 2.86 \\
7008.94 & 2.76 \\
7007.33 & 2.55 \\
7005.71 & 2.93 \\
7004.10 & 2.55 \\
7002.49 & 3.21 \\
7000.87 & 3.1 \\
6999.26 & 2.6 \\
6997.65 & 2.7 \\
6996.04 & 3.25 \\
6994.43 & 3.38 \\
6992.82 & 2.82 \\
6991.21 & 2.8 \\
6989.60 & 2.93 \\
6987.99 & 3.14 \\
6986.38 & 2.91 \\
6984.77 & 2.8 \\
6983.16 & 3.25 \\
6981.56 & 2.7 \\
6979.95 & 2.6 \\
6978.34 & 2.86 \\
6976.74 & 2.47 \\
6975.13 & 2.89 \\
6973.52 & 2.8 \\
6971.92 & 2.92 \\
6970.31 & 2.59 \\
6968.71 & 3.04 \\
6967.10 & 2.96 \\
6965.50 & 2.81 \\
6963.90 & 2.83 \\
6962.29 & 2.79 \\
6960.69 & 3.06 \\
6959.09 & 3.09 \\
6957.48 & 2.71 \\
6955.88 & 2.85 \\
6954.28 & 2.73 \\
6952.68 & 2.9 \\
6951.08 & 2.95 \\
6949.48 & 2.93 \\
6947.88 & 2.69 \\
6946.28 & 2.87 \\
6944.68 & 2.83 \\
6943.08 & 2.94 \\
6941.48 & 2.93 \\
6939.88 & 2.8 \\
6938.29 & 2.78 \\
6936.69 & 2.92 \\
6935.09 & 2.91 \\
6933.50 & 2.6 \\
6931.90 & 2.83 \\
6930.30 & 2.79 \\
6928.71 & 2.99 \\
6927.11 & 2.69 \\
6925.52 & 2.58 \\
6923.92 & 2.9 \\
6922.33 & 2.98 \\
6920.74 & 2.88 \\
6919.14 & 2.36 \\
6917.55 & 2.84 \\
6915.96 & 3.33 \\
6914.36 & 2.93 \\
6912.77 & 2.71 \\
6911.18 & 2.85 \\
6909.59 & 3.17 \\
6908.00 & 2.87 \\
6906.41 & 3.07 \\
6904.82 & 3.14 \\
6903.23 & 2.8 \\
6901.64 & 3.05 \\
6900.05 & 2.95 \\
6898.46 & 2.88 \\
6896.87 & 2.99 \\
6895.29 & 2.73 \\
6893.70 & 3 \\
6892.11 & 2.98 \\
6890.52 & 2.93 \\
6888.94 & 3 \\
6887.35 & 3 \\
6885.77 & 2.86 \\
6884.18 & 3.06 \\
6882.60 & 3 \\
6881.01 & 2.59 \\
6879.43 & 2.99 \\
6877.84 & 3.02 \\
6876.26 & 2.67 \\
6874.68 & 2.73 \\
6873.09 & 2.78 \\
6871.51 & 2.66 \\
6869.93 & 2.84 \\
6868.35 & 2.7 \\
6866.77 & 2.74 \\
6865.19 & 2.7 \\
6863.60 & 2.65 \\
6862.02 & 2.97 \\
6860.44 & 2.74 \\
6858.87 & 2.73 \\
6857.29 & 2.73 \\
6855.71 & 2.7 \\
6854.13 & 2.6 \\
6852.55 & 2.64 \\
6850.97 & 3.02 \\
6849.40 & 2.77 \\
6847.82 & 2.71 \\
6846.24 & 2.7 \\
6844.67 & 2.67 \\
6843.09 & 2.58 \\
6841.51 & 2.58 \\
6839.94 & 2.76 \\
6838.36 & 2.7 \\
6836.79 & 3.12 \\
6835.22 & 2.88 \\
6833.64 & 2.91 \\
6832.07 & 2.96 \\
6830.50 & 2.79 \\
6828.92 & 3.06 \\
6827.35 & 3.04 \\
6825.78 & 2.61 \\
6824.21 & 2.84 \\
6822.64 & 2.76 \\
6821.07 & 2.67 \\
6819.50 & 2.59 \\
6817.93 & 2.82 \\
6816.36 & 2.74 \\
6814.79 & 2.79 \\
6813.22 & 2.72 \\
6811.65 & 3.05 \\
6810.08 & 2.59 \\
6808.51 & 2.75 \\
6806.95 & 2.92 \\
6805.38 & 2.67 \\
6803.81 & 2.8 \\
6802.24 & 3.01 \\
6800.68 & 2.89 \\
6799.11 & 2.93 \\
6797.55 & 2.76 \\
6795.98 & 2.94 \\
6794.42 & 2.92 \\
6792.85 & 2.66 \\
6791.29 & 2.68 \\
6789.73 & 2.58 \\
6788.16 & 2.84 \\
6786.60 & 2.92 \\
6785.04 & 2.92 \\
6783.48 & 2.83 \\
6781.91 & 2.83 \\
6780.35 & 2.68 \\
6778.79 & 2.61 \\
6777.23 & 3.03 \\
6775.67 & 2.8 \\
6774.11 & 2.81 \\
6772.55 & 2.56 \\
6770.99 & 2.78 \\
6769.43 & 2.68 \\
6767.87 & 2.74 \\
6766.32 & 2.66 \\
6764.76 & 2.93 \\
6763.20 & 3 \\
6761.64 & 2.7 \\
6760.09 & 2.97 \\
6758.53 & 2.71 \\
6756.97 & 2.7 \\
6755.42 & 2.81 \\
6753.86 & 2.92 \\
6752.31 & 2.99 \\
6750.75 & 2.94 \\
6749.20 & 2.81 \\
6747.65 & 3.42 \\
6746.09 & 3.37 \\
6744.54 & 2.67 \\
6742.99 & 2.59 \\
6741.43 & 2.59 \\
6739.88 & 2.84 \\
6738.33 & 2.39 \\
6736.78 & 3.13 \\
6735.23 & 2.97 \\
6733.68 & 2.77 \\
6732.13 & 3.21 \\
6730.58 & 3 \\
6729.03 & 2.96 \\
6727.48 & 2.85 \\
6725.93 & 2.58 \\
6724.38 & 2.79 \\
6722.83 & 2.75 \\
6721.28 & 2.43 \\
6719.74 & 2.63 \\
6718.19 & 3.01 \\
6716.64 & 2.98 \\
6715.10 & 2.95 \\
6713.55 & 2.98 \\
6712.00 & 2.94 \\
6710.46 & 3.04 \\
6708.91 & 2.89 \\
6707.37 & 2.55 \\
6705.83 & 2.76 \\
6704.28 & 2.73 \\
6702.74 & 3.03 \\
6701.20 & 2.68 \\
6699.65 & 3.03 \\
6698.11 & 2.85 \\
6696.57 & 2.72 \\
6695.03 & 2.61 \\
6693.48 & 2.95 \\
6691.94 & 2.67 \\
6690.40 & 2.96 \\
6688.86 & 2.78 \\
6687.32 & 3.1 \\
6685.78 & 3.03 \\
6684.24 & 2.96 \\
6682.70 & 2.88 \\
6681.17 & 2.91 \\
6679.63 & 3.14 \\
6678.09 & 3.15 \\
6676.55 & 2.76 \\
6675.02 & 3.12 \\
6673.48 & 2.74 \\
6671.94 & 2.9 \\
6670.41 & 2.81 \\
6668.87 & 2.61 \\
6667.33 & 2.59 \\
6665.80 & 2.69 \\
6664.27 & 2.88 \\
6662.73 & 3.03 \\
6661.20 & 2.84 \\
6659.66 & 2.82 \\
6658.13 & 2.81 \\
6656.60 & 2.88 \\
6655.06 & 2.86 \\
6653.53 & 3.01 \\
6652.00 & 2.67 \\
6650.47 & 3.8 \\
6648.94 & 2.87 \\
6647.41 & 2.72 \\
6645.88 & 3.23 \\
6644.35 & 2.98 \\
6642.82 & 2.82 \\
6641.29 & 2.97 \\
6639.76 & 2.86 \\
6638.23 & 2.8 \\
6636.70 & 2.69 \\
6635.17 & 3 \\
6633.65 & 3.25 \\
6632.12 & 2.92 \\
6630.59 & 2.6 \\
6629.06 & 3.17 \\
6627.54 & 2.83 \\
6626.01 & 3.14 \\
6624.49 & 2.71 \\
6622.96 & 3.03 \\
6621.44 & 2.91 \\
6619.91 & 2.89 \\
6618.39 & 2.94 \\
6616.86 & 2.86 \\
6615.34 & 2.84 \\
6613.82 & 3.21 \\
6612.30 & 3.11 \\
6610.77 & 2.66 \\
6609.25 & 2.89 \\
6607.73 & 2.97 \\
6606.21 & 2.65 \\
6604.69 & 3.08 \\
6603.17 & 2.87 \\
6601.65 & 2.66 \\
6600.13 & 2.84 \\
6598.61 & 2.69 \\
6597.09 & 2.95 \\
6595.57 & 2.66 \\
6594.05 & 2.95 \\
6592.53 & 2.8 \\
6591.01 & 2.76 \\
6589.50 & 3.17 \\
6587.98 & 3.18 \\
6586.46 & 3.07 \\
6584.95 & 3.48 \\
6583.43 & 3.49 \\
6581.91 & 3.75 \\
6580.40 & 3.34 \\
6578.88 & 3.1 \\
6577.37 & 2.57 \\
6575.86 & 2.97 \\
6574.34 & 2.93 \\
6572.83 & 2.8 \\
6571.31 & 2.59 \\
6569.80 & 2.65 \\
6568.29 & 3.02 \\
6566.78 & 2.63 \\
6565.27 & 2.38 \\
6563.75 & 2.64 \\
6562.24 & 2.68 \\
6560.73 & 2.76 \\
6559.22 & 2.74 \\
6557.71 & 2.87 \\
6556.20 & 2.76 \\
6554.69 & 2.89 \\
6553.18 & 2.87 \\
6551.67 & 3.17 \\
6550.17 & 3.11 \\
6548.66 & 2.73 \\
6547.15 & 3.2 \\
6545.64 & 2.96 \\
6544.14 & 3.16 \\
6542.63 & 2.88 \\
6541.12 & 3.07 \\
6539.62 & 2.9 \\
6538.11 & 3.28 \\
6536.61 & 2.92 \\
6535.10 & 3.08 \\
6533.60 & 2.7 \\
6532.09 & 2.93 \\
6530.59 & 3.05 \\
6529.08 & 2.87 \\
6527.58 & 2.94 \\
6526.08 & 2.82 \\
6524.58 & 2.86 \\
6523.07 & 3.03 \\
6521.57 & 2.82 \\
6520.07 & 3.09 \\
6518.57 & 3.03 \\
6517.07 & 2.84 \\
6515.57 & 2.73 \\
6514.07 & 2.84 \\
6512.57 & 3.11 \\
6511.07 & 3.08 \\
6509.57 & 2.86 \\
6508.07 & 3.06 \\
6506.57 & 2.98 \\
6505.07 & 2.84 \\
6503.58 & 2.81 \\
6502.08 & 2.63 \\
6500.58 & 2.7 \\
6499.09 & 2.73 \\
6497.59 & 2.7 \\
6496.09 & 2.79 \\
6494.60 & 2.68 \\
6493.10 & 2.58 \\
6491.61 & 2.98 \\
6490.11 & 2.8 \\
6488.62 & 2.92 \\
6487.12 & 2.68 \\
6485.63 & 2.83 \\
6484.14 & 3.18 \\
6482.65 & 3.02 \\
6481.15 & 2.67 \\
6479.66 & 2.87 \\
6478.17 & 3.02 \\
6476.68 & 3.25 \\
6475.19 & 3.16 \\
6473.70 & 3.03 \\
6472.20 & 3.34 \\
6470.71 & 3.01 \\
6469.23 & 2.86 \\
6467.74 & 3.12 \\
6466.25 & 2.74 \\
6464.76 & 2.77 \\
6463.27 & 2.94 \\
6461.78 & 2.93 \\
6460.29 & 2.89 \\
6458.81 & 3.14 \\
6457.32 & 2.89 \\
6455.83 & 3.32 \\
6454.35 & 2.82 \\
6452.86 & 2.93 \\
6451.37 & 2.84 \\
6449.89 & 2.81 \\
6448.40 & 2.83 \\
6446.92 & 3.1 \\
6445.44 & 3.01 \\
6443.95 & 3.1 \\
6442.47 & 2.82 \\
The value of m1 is 3.05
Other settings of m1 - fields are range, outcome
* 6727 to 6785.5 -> 2.85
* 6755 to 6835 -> 2.8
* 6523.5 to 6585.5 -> 2.94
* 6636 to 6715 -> 2.88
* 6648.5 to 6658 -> 3.01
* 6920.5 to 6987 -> 2.84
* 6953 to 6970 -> 2.88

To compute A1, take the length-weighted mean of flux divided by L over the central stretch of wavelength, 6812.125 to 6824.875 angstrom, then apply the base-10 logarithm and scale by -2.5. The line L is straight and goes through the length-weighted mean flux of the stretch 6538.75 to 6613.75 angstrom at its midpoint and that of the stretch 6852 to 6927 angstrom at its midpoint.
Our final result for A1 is 0.05 mag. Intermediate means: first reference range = 2.92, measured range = 2.75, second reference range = 2.85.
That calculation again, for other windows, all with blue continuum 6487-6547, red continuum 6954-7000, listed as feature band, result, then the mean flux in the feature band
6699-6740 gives 0.02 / 2.85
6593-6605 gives 0.03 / 2.83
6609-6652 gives -0.02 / 2.95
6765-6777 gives 0.05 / 2.74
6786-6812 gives 0.03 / 2.81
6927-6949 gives 0.02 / 2.83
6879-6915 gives -0.02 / 2.94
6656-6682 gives 0.01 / 2.86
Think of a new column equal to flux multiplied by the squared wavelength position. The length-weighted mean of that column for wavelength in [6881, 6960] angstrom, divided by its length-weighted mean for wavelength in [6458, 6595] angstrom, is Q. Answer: 1.11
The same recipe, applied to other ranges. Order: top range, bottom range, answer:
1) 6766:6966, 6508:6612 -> 1.06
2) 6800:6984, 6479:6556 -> 1.09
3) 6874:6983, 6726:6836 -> 1.06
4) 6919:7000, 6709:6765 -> 1.06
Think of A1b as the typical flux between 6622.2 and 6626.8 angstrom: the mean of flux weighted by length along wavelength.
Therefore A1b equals 2.96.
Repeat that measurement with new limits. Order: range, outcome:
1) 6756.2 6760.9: 2.79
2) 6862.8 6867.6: 2.69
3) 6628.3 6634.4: 2.98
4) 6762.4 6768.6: 2.83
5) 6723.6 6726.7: 2.68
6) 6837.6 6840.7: 2.73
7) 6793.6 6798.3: 2.87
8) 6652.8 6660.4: 2.88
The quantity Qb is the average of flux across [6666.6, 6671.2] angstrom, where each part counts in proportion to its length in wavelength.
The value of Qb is 2.67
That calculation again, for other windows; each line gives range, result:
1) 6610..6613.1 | 2.89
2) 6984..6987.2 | 2.85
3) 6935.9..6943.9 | 2.87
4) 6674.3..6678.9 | 3.01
